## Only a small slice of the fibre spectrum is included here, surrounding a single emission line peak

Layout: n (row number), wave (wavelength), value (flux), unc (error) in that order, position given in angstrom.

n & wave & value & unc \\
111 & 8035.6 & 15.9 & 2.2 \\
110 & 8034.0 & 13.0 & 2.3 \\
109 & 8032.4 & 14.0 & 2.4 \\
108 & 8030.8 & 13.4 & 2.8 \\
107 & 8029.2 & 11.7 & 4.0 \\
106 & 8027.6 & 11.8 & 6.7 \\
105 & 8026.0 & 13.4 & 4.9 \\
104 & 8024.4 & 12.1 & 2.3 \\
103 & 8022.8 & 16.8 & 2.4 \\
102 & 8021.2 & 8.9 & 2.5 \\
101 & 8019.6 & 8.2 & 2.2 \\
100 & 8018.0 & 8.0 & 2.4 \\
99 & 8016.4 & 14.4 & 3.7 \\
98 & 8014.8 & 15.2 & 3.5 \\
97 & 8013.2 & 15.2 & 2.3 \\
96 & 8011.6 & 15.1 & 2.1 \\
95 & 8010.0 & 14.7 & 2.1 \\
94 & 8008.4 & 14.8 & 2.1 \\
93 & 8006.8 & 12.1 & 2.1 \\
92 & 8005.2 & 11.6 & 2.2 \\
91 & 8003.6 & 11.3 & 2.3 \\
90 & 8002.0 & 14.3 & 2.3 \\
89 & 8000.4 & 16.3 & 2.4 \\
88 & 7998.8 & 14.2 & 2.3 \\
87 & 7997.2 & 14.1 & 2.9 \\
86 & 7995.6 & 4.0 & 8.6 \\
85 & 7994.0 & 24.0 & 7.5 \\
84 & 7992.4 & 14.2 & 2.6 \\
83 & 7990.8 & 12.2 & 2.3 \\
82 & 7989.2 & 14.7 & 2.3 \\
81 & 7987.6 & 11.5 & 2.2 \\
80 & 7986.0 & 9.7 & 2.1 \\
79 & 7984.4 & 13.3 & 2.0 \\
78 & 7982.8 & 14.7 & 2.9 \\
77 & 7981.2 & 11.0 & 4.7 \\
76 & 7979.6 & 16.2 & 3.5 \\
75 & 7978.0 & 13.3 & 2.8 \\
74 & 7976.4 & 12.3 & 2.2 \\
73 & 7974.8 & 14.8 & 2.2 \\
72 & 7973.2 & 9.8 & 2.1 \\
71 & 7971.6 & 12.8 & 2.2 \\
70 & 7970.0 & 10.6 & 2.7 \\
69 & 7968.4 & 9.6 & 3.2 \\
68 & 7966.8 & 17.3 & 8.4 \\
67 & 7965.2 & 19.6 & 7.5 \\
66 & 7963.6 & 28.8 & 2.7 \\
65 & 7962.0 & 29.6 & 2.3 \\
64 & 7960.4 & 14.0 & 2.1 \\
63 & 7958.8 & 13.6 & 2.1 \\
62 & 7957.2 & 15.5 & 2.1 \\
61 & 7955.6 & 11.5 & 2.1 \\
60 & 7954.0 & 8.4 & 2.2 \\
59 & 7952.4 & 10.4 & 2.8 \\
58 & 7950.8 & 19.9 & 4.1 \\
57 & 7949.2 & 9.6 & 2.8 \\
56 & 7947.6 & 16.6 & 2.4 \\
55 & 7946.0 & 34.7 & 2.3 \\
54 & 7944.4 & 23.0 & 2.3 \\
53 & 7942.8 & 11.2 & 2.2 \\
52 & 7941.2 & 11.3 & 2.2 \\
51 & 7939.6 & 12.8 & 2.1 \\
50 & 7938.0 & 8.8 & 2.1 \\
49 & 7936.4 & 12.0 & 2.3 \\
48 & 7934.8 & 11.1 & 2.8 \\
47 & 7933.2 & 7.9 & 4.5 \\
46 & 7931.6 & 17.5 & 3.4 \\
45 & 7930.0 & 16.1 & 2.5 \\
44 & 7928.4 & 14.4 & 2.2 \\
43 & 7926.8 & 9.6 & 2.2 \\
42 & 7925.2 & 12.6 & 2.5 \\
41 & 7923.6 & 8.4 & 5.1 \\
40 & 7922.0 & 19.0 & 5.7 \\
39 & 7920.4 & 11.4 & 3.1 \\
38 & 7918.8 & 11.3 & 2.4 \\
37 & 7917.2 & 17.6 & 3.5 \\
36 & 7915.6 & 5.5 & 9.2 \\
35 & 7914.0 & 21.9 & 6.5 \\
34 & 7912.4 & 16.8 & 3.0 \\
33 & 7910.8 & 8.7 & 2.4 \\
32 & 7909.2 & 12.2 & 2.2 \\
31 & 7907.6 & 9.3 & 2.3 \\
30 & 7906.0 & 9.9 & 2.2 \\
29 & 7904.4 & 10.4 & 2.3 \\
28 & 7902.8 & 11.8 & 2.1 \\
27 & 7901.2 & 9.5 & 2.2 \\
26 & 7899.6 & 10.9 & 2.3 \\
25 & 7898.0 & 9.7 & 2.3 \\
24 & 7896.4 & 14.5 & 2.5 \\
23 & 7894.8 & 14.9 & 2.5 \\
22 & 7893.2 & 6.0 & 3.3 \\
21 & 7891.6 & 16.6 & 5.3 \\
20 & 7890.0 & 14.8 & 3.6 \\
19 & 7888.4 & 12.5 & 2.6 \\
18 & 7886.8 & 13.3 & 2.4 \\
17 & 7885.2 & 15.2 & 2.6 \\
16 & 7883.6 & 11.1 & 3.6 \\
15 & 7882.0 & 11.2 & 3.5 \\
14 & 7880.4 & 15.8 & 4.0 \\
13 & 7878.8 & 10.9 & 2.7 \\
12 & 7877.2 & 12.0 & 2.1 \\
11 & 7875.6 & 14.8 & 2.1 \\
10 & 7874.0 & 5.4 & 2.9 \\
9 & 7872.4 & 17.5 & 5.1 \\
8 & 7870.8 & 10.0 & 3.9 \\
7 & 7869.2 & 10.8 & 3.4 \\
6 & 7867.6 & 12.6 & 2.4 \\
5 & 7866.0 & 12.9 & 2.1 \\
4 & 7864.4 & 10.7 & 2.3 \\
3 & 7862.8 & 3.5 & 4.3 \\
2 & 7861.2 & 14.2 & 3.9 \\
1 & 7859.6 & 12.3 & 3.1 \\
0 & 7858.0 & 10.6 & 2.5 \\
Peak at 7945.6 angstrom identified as [S II] 6716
